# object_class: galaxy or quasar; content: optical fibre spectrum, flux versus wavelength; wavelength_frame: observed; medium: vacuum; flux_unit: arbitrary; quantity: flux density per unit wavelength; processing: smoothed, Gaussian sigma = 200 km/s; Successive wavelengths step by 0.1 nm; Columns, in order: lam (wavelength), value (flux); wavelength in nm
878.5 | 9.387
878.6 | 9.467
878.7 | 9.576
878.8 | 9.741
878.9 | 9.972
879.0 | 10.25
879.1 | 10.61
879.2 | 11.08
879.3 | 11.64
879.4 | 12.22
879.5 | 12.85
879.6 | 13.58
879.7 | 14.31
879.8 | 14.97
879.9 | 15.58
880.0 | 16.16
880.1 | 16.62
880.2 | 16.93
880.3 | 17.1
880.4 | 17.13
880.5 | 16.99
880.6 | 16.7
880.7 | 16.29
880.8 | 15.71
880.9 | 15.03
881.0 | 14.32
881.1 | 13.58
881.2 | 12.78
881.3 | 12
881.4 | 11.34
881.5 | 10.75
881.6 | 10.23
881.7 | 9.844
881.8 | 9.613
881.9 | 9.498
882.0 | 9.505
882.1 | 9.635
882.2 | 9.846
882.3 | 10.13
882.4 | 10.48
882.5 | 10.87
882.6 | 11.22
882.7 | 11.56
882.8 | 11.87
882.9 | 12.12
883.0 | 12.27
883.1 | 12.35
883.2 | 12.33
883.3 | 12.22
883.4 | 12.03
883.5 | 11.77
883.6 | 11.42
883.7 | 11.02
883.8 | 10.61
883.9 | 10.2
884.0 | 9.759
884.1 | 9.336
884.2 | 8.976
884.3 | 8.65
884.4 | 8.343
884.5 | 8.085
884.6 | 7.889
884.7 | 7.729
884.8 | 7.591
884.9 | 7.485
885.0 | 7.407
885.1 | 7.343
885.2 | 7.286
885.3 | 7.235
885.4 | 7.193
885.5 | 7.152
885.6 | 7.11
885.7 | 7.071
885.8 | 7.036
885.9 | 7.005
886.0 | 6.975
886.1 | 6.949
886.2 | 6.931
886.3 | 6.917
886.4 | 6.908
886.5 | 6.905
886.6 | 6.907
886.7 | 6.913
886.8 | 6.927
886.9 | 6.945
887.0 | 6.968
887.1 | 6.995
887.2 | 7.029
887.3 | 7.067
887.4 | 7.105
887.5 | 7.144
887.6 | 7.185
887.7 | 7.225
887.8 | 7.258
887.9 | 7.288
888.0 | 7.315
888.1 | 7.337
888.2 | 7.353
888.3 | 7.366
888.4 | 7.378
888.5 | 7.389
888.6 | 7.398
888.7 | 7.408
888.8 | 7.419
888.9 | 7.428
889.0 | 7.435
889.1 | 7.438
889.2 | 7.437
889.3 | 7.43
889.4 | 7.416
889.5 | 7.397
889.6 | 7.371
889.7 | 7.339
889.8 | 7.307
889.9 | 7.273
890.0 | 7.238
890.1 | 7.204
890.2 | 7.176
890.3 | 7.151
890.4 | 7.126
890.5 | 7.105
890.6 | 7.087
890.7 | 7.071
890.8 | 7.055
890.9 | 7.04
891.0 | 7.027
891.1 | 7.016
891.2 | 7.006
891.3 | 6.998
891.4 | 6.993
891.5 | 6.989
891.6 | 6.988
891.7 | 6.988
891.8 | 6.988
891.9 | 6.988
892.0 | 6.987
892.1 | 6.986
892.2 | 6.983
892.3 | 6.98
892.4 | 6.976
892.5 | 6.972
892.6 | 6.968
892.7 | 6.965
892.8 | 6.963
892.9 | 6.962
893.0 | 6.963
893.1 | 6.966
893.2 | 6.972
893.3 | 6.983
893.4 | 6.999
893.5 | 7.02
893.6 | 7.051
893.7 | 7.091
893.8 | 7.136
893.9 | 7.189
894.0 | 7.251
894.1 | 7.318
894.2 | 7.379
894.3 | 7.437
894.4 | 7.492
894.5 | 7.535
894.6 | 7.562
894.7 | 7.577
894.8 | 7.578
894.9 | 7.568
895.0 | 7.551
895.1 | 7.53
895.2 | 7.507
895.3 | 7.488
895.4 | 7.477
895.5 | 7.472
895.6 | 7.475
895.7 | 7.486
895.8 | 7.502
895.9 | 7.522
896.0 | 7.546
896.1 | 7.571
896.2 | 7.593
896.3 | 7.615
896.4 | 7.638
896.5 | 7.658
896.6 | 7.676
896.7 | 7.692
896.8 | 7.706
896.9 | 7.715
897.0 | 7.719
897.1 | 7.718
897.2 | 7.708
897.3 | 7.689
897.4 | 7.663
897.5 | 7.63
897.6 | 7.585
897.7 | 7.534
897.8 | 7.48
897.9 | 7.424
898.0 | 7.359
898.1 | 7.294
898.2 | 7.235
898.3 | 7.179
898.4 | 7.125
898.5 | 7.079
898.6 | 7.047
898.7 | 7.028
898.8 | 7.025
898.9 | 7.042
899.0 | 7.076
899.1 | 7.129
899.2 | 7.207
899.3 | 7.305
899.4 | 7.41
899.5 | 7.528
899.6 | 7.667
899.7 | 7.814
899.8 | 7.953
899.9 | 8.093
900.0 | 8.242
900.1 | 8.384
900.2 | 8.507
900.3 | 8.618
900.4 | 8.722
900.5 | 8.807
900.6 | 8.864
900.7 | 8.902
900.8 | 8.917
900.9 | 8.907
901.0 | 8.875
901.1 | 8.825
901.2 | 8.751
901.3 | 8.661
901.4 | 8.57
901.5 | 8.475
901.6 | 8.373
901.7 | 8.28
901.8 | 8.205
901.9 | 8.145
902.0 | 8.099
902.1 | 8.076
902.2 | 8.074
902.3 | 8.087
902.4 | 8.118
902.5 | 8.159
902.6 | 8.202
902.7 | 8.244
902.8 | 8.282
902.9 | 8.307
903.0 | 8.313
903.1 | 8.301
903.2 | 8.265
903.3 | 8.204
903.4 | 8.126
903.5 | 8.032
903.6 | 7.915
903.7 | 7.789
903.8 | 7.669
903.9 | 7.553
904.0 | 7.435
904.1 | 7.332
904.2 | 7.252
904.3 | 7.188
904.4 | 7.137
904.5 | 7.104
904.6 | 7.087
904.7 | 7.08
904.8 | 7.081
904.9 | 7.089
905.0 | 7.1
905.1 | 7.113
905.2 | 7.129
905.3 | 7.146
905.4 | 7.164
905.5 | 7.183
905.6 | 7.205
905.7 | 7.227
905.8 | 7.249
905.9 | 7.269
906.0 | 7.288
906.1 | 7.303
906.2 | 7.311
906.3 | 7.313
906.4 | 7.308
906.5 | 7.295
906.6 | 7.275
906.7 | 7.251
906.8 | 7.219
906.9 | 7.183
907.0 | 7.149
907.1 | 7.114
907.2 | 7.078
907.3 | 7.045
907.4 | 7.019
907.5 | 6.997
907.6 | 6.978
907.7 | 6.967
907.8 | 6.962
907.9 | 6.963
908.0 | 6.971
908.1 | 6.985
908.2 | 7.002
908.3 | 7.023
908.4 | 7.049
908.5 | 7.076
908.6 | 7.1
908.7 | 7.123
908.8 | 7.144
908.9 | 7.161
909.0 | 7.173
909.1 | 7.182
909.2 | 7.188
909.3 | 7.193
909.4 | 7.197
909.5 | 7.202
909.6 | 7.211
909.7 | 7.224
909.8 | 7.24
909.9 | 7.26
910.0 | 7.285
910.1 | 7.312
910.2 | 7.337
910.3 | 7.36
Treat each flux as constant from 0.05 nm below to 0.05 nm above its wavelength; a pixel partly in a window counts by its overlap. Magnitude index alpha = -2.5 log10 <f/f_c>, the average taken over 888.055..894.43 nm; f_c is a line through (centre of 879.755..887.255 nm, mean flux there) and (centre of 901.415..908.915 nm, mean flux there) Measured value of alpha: 0.29 mag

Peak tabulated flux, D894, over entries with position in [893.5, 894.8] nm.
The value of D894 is 7.578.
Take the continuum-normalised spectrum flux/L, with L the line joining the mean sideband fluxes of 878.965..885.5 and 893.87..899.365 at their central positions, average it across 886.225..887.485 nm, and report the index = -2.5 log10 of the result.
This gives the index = 0.41 mag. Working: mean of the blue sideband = 11.5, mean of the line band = 6.97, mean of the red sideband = 7.45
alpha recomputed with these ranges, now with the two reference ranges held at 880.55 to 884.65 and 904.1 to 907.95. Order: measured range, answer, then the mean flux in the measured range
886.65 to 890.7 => 0.37 mag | 7.24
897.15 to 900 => 0.14 mag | 7.42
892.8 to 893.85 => 0.32 mag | 7.01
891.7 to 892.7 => 0.34 mag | 6.98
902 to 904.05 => -0.05 mag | 8.06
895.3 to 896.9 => 0.17 mag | 7.58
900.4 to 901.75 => -0.09 mag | 8.71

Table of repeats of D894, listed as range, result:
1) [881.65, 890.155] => 12.35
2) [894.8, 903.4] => 8.917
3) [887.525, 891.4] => 7.438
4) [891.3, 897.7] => 7.719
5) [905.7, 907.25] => 7.313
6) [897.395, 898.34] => 7.663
